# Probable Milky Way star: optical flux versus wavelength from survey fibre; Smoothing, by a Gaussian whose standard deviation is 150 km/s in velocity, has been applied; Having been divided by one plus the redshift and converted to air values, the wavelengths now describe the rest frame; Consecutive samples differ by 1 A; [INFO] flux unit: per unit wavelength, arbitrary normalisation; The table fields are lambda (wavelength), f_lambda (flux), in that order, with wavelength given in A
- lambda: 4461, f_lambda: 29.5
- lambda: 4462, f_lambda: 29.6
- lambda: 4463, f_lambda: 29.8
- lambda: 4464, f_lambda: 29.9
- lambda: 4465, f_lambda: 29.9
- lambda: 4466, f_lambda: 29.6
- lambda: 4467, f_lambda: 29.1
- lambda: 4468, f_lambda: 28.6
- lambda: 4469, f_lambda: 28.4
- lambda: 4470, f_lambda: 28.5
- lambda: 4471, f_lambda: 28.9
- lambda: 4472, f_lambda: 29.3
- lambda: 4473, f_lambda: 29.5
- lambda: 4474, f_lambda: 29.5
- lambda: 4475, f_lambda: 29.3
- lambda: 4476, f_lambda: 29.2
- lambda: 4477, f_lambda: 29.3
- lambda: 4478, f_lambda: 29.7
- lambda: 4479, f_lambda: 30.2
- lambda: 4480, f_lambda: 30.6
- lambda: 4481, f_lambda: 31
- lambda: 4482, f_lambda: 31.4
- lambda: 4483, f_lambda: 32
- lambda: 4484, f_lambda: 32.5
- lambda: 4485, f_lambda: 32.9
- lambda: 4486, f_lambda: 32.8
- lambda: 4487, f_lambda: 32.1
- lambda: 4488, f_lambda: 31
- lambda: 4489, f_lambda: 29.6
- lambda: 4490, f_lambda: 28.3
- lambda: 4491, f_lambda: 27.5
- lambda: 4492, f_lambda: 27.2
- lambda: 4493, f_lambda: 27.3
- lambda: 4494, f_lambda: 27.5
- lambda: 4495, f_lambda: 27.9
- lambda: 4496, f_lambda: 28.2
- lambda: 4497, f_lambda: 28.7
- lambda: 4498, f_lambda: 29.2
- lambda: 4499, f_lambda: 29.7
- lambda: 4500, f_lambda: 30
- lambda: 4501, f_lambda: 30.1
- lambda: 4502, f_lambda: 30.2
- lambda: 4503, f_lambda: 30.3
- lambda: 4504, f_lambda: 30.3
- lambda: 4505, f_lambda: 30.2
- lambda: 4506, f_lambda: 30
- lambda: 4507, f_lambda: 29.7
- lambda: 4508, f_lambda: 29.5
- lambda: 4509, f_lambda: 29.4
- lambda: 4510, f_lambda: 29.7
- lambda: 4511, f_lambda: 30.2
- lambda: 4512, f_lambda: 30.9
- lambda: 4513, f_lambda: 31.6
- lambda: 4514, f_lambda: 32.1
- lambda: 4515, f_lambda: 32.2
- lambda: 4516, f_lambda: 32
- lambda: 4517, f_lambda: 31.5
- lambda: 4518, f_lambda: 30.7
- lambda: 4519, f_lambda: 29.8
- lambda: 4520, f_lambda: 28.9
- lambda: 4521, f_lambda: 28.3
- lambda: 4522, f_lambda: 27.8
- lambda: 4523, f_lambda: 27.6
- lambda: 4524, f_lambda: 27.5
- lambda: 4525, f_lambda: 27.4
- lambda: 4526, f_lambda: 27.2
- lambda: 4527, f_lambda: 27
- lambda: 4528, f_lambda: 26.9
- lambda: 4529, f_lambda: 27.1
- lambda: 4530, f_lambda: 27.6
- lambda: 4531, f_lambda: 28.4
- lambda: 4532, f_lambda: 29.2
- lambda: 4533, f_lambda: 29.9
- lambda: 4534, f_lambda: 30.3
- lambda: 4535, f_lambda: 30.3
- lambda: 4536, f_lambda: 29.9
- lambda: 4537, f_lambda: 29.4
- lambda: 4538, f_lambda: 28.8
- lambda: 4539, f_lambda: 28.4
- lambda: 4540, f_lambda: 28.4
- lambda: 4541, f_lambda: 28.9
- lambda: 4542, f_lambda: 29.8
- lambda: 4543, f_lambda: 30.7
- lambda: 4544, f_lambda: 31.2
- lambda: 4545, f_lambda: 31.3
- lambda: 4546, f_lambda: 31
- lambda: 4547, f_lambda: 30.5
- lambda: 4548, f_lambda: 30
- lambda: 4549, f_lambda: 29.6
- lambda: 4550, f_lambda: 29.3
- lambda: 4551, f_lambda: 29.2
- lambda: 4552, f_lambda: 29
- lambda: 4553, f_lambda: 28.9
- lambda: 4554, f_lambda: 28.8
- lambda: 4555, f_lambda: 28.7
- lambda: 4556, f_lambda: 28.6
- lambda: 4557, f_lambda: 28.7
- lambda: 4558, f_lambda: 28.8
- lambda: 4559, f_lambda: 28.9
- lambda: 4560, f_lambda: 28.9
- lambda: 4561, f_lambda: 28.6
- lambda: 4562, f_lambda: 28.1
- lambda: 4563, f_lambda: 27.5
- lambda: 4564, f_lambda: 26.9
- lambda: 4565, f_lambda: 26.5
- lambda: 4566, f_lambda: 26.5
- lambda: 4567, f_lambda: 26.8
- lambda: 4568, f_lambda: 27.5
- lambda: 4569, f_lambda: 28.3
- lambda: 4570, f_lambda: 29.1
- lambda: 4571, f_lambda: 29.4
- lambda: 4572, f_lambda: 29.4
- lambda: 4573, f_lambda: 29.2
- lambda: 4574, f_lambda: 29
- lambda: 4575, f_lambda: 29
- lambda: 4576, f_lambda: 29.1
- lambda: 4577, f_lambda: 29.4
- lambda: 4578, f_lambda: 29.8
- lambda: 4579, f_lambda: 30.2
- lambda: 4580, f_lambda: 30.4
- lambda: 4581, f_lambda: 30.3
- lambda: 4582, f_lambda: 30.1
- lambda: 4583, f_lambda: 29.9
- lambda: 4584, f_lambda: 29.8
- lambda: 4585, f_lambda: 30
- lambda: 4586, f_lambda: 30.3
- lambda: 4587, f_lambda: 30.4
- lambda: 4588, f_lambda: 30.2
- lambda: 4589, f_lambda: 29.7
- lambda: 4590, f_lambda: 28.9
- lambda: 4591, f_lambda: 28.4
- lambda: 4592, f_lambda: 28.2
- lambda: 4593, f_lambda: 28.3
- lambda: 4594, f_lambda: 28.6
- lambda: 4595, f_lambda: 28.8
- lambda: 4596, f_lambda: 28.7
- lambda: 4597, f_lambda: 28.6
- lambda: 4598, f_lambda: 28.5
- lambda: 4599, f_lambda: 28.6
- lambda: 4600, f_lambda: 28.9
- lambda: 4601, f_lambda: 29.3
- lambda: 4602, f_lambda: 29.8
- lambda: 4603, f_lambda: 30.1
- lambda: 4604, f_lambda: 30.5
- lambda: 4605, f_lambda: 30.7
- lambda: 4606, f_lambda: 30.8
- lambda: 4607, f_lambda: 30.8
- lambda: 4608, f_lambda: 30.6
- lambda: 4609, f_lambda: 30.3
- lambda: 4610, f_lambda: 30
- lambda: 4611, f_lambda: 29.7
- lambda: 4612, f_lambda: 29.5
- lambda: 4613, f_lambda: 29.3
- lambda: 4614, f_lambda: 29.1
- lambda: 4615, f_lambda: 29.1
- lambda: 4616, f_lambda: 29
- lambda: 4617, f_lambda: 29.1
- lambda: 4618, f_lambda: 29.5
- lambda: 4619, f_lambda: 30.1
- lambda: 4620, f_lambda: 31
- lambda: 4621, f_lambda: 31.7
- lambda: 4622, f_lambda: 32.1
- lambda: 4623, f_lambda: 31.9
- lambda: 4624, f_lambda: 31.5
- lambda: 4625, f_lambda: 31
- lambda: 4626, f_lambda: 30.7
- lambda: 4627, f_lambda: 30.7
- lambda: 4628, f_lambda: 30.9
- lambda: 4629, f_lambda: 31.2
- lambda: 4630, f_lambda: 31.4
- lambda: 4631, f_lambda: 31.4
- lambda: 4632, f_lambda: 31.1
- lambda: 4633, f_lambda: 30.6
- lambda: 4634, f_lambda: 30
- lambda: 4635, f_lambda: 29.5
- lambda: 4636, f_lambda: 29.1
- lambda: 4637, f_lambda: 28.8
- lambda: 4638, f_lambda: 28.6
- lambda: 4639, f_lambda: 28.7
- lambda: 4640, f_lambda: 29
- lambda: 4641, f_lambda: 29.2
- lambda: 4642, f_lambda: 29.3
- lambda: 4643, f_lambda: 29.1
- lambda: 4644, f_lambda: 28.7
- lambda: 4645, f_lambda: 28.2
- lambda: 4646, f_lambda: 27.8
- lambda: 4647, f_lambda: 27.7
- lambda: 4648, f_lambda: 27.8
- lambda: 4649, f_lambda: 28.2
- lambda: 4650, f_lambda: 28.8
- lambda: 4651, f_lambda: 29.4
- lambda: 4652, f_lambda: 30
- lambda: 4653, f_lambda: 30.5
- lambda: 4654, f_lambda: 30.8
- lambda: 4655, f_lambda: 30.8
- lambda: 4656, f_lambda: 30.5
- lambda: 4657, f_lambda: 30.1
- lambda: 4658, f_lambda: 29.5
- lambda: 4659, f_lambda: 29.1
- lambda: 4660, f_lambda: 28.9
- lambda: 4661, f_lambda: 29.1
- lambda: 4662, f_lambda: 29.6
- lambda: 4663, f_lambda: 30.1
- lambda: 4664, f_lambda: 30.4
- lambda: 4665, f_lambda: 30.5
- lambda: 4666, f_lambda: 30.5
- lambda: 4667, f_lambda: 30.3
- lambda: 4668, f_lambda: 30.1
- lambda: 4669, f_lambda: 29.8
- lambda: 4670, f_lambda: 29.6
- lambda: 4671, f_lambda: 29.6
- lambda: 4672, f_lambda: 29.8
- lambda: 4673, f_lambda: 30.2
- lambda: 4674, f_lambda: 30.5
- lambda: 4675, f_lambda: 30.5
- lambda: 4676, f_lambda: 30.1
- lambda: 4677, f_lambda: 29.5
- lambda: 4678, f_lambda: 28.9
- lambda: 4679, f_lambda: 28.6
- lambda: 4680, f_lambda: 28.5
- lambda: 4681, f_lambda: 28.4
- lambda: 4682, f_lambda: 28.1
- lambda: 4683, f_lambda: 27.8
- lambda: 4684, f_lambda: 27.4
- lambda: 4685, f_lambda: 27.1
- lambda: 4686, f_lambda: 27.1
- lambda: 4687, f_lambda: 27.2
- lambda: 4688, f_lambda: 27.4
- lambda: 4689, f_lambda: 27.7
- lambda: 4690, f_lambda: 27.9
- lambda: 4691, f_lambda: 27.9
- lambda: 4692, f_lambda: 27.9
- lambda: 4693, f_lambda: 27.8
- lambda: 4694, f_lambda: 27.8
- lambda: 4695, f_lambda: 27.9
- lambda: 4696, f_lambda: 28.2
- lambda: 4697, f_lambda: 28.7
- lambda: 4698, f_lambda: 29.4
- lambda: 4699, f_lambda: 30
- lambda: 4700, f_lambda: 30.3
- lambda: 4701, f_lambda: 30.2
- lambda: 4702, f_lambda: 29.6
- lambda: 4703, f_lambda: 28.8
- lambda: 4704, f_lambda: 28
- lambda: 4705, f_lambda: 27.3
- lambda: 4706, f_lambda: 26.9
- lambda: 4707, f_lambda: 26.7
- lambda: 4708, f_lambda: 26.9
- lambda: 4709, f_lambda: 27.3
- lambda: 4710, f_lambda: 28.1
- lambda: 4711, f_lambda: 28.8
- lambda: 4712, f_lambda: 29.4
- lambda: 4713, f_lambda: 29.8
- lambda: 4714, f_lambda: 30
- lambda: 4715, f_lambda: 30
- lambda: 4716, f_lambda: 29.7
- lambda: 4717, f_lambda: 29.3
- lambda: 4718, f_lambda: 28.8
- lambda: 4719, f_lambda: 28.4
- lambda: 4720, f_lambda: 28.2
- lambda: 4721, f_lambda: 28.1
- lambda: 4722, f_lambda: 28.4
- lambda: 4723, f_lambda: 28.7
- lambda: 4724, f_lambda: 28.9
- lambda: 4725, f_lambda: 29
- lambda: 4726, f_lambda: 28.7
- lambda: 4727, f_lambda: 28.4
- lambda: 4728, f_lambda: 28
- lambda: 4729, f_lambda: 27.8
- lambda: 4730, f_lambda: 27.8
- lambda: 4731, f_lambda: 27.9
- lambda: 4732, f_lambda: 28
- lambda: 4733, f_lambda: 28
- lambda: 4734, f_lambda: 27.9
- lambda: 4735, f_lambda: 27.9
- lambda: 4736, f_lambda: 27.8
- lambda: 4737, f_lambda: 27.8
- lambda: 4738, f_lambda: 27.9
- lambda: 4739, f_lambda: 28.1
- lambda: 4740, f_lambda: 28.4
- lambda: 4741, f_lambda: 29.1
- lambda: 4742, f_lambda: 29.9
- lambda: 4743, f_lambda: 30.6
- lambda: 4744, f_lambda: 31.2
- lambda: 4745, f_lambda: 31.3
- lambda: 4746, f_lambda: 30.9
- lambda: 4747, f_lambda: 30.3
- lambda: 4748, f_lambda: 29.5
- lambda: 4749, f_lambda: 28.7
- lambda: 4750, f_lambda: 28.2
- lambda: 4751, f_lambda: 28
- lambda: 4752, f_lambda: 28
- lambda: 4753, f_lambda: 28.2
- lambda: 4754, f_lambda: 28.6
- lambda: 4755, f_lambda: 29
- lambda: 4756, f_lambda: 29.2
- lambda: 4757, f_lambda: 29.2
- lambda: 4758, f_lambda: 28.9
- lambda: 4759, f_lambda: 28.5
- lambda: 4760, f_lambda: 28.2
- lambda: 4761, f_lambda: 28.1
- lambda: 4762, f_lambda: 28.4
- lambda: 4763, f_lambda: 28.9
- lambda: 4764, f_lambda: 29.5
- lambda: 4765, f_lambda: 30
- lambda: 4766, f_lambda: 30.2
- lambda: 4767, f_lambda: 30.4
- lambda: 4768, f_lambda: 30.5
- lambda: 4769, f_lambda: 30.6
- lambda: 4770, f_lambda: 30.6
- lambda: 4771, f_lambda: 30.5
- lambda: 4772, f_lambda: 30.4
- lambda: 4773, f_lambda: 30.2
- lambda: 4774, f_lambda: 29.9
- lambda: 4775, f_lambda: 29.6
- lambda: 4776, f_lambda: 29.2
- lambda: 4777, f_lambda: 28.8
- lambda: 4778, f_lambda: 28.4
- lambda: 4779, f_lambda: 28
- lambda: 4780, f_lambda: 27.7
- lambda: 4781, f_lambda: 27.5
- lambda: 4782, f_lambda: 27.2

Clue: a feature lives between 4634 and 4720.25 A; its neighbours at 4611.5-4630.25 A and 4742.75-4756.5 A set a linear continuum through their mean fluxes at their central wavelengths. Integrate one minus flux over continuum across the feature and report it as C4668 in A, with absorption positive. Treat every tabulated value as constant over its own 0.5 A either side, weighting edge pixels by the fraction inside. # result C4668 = 3.00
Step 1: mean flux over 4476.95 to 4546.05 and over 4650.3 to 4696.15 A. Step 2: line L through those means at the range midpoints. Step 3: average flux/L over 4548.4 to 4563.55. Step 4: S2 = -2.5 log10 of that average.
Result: 0.027 mag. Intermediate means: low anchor 29.7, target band 28.8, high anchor 29.1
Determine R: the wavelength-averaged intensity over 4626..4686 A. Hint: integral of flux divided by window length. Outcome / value 29.5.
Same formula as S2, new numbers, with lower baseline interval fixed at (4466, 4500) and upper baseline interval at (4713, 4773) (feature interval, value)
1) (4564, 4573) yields 0.06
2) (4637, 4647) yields 0.02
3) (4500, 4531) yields 0.00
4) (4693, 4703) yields 0.00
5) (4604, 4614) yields -0.03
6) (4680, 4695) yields 0.05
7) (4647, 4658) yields -0.01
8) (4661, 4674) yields -0.03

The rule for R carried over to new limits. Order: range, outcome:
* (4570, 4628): 29.8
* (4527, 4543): 28.9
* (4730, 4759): 28.8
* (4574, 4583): 29.8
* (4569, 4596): 29.4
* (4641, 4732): 28.9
